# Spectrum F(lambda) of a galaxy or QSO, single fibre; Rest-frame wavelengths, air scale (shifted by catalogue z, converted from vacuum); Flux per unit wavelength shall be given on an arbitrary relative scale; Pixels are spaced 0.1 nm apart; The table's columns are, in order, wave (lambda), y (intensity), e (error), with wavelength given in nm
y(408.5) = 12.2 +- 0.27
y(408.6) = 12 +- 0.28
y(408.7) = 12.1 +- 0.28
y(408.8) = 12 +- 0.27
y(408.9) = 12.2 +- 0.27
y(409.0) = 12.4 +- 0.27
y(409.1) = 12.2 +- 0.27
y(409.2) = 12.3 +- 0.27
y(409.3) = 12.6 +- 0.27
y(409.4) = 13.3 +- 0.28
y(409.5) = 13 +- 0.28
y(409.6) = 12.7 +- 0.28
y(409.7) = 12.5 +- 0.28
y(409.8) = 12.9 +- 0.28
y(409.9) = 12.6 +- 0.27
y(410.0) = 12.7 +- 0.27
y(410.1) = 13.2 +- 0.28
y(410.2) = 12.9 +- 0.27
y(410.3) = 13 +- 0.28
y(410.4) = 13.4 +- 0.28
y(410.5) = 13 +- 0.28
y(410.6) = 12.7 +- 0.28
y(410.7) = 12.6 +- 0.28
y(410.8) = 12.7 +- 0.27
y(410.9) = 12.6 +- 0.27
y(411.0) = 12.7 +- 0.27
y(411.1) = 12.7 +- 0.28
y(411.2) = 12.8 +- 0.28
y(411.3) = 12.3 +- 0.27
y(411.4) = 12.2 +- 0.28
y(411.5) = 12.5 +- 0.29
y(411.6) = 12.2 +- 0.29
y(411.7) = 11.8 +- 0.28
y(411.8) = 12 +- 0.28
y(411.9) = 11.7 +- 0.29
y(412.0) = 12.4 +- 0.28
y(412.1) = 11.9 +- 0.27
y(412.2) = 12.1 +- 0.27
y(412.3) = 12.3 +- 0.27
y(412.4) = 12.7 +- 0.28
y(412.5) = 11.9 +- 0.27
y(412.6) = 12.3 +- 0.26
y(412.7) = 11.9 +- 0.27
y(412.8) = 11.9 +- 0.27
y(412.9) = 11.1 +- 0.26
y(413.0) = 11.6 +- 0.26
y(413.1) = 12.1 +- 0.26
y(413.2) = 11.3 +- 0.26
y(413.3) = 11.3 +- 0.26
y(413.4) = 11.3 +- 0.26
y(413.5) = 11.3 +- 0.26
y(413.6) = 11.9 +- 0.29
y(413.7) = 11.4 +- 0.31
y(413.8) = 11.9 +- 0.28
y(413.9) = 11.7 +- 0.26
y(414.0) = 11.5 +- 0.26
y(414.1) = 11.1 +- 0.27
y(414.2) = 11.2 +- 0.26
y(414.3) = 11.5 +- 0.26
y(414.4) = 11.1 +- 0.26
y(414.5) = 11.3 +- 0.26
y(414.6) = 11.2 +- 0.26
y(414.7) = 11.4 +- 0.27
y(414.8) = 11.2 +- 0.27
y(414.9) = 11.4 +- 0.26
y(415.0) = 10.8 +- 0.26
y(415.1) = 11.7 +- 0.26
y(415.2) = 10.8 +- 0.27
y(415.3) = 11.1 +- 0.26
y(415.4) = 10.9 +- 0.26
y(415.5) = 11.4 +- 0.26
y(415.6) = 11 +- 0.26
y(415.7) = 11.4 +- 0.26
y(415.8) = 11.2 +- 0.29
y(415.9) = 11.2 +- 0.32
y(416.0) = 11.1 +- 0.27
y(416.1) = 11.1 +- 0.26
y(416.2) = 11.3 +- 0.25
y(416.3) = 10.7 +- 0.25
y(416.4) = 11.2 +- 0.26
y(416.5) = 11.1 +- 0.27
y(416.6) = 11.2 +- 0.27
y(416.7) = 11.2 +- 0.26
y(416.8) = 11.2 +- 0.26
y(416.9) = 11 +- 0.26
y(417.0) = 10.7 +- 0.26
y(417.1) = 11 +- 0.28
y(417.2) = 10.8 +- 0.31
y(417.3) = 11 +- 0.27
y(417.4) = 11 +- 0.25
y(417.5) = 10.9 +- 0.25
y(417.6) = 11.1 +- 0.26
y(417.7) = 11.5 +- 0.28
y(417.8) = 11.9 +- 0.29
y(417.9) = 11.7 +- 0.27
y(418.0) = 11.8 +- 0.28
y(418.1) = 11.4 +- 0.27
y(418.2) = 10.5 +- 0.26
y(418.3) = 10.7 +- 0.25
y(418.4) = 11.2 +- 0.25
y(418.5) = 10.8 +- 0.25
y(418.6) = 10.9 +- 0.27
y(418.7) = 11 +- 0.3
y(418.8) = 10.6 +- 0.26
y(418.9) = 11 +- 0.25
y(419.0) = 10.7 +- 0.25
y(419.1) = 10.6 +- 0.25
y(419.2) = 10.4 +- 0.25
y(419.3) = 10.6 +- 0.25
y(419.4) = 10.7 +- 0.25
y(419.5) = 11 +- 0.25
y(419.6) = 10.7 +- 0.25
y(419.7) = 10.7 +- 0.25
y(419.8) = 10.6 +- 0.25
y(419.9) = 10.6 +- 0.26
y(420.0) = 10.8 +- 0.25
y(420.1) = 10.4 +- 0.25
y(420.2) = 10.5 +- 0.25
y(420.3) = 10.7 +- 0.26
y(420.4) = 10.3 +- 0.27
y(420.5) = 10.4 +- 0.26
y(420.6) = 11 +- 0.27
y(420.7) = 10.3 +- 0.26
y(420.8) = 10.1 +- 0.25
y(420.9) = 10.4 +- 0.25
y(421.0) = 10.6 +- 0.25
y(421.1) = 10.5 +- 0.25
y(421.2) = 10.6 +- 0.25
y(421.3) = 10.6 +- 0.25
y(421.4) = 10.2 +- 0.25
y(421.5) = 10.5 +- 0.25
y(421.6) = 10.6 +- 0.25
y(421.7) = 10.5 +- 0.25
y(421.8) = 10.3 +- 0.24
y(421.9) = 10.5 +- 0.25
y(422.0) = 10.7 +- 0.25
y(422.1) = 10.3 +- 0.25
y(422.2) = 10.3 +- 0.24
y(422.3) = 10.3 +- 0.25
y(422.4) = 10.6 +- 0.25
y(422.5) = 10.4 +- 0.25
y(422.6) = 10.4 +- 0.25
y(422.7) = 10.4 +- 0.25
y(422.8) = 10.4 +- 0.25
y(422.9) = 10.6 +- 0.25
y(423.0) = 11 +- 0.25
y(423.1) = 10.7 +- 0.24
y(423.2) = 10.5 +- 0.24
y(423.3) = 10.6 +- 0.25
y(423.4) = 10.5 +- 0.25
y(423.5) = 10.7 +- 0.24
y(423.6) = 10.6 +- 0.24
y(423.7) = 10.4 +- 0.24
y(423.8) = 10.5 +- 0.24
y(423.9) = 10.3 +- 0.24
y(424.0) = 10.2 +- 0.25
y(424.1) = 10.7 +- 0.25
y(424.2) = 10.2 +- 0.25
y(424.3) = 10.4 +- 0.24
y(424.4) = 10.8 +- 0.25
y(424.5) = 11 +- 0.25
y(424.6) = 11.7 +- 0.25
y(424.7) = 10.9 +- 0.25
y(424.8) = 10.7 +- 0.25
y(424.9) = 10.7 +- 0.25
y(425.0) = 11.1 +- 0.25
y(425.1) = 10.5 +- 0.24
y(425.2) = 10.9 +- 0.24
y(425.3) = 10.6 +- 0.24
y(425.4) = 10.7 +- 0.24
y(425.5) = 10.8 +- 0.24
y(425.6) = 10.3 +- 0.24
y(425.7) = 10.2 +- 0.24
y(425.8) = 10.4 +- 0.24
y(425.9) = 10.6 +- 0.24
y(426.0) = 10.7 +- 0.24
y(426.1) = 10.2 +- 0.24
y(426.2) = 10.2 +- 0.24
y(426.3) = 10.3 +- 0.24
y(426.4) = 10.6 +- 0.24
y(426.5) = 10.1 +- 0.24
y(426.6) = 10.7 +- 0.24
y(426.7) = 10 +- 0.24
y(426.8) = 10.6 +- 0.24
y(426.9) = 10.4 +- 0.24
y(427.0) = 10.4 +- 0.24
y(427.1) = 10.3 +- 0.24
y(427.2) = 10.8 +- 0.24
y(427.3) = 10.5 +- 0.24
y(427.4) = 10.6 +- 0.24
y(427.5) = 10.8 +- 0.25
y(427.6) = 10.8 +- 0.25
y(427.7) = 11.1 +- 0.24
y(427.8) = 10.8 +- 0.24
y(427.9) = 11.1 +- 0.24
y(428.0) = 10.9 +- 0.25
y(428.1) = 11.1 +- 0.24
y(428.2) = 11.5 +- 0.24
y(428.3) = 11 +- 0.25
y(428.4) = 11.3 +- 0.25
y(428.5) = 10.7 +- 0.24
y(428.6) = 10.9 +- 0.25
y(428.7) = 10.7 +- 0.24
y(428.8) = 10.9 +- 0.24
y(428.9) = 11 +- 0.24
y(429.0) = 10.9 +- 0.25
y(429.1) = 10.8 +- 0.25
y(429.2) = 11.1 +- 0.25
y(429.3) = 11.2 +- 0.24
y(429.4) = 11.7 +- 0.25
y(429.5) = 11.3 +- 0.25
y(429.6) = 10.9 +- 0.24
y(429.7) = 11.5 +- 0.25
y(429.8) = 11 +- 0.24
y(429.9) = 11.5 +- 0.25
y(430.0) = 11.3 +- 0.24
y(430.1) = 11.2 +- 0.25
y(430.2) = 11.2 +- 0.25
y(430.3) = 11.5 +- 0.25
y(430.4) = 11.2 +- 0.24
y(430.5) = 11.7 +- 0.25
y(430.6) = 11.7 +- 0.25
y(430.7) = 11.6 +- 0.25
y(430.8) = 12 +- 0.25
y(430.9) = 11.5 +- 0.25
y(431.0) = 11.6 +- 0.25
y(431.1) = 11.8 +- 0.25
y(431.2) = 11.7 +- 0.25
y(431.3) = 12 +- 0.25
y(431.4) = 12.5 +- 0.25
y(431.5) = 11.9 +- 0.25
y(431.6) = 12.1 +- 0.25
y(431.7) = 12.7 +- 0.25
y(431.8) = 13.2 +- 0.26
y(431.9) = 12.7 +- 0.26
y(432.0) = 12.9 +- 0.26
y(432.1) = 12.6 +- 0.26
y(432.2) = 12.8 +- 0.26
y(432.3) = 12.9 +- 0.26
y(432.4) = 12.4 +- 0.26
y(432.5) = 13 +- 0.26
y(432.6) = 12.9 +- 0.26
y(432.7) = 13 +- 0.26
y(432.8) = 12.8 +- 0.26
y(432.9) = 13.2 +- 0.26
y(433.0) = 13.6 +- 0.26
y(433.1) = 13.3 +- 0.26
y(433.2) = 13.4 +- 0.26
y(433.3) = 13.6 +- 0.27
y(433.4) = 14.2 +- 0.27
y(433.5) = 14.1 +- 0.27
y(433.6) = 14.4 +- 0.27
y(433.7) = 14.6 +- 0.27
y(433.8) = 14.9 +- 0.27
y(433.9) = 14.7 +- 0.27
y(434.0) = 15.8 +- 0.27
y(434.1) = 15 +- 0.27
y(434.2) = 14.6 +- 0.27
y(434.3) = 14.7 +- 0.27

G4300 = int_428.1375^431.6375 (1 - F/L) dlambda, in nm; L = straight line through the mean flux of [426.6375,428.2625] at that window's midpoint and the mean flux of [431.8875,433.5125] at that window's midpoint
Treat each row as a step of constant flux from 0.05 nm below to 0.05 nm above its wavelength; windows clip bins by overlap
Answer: 0.14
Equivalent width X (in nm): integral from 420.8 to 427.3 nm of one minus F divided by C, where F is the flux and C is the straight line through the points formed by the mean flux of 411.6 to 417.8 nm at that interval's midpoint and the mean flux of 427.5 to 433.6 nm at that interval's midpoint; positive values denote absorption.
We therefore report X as 0.65 nm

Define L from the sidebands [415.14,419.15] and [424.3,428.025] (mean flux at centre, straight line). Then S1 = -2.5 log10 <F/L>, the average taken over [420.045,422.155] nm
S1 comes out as 0.04 mag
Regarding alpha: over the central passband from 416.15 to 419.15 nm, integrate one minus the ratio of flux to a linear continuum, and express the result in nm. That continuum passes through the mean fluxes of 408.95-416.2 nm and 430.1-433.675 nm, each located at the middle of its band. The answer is 0.26 nm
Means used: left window 12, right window 12.6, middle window 11.1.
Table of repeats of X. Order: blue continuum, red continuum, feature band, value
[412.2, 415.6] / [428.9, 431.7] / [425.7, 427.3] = 0.15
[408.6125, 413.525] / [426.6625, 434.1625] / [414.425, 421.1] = 0.69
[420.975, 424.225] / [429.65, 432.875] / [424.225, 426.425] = 0.07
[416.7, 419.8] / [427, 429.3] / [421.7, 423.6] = 0.07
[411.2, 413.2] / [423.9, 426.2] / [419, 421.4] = 0.13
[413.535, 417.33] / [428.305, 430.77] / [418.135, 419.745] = 0.06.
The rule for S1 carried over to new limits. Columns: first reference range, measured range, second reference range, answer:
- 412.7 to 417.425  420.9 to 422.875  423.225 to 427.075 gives 0.03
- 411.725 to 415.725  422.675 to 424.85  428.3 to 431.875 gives 0.09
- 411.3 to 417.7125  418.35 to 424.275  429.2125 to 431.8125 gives 0.10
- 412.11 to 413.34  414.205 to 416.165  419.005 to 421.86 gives 0.02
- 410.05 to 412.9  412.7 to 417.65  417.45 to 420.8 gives 0.04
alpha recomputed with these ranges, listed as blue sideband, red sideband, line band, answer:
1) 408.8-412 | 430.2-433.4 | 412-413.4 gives 0.077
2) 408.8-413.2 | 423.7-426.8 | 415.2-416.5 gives 0.073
